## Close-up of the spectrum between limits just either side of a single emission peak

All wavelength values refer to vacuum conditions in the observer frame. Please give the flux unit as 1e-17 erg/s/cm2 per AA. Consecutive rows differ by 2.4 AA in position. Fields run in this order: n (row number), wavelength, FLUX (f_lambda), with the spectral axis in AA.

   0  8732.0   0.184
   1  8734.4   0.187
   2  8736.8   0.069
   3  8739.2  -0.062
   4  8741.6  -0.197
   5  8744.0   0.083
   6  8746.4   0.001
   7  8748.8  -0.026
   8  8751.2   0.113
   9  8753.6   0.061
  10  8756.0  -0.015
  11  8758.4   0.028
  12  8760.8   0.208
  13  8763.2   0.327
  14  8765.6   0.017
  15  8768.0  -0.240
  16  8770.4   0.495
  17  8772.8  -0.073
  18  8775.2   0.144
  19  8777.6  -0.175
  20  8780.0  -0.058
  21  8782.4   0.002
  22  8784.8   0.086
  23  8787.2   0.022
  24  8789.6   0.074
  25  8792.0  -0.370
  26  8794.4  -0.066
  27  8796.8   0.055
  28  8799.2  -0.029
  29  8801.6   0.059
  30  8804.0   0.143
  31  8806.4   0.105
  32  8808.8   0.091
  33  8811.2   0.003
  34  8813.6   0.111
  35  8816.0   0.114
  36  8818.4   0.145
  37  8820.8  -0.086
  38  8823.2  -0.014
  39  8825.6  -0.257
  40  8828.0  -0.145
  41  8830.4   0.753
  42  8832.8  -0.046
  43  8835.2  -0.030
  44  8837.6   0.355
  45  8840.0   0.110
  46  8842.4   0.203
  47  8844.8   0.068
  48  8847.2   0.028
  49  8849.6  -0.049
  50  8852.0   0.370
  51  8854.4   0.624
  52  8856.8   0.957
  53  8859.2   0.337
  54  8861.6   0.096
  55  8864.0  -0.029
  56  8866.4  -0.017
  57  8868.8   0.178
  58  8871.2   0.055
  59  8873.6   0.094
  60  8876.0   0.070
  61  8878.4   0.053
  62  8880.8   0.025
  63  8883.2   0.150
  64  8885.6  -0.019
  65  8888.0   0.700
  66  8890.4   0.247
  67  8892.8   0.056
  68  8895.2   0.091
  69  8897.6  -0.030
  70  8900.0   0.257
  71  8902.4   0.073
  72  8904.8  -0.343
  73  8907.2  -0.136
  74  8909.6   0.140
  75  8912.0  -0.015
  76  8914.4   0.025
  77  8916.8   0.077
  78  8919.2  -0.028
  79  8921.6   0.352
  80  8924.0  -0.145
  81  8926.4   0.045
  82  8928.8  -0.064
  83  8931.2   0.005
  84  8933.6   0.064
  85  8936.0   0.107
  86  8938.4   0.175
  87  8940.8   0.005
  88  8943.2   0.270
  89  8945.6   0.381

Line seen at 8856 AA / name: H-beta 4861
